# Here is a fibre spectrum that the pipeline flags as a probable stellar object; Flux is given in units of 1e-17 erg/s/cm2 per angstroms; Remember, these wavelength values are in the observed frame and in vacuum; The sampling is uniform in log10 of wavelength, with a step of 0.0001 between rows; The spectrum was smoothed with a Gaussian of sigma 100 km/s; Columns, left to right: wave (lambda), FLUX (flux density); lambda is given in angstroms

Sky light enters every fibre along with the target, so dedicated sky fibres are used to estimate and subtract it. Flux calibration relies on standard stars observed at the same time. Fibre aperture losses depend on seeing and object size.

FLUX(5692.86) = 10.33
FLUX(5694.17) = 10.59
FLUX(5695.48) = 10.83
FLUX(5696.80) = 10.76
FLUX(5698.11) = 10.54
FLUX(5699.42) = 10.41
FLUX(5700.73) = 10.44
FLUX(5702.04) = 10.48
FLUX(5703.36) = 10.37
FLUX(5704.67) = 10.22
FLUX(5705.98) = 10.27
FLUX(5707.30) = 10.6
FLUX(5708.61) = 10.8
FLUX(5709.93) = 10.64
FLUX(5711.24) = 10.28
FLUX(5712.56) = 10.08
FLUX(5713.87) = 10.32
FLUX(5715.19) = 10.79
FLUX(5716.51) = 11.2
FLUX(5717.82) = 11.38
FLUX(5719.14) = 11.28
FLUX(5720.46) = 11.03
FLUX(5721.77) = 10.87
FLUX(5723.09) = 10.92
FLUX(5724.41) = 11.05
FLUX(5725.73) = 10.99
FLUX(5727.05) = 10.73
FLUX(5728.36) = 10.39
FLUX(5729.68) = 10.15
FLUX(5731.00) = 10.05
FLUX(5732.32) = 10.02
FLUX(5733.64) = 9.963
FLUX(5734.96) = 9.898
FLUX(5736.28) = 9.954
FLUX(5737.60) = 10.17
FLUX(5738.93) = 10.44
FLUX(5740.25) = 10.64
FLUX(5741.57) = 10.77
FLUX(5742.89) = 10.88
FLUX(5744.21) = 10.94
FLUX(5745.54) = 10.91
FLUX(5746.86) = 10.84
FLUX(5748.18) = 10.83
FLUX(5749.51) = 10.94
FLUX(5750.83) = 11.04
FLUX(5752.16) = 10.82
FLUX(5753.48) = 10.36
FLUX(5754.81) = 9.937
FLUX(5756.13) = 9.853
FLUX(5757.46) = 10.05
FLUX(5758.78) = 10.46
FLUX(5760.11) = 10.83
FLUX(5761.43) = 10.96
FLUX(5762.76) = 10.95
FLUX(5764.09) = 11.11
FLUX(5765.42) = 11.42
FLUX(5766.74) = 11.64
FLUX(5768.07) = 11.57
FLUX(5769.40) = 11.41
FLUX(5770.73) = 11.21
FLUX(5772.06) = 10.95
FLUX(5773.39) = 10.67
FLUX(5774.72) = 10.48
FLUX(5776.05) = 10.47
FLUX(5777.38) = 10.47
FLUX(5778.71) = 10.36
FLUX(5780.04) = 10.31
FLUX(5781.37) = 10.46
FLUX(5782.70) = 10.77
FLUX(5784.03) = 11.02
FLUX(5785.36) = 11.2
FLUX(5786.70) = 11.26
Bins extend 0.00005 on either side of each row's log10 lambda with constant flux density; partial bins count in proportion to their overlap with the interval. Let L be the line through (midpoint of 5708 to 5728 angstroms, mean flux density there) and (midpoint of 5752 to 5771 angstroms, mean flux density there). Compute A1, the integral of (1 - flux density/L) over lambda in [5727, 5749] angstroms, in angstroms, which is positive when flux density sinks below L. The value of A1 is 0.78 angstroms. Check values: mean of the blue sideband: 10.8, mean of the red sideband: 10.8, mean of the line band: 10.4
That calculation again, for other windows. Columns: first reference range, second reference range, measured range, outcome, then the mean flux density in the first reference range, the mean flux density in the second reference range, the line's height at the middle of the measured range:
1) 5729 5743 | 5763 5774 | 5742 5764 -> 0.2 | 10.2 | 11.2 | 10.8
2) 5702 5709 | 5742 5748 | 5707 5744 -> 0.3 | 10.4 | 10.9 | 10.7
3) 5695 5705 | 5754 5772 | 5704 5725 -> -0.3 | 10.5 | 10.9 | 10.6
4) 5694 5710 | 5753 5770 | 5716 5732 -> -0.3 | 10.5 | 10.8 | 10.6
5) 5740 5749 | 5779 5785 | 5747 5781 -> 0.0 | 10.8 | 10.7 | 10.7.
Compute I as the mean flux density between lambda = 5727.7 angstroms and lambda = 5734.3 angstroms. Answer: 10.1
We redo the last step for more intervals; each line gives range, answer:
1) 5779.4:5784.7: 10.7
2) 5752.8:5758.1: 10.1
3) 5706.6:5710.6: 10.7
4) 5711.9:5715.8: 10.4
